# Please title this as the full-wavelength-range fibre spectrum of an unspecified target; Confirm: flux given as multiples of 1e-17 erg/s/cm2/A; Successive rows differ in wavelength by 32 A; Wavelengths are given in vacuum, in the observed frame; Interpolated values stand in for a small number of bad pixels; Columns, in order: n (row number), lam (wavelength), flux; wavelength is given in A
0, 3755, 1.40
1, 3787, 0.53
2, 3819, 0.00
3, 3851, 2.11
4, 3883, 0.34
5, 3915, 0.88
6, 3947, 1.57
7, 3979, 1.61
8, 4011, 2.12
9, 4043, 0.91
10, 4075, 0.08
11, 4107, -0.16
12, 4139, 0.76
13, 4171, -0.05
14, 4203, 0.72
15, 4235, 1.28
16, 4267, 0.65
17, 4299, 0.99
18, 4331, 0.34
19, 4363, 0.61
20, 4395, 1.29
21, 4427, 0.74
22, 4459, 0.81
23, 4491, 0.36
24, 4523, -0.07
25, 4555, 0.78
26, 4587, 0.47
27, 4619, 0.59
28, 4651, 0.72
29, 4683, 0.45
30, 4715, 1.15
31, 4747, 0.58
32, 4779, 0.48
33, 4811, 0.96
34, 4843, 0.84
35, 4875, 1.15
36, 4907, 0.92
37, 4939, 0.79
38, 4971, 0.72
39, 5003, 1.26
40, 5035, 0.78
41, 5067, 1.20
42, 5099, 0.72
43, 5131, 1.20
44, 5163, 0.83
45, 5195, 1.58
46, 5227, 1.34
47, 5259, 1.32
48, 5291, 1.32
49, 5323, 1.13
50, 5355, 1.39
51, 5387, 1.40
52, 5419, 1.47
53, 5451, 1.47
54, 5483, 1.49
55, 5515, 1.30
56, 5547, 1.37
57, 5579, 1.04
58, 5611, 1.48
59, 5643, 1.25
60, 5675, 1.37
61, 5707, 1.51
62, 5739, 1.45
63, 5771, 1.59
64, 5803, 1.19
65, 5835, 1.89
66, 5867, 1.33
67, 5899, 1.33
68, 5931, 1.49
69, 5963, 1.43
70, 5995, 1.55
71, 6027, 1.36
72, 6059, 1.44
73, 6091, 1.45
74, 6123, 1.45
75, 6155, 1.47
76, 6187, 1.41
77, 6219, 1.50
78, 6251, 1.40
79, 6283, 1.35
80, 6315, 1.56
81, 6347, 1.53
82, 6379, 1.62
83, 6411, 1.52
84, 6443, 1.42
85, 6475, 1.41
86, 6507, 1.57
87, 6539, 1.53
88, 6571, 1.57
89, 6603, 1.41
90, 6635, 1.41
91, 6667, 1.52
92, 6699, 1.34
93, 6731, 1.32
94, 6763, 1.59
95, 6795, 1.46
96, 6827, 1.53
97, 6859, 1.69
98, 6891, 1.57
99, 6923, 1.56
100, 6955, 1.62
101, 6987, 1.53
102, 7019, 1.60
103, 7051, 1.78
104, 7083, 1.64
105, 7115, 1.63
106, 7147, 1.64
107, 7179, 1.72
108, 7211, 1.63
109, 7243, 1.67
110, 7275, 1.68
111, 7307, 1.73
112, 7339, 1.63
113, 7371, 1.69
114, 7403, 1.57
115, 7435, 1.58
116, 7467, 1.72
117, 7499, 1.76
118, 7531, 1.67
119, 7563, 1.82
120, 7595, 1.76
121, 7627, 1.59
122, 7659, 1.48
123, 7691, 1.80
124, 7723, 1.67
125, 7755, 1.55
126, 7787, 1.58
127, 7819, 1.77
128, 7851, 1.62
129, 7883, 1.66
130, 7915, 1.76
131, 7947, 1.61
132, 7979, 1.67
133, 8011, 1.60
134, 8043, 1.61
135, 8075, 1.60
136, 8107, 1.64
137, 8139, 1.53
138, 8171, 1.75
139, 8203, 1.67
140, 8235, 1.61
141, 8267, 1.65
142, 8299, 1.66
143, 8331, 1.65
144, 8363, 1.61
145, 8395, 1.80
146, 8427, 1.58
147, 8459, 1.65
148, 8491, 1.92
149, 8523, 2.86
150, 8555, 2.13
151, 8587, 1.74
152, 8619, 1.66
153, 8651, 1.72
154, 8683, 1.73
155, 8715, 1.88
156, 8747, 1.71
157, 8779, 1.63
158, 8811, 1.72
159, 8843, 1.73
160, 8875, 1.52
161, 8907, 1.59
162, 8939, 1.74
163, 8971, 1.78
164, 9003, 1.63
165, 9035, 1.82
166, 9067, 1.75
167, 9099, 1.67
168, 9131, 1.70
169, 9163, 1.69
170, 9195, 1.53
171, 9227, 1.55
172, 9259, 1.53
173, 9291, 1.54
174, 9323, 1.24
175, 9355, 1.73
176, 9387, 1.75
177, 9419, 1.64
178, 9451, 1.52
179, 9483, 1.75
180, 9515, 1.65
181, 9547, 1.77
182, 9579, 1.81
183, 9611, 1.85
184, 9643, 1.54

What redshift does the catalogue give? 0.297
